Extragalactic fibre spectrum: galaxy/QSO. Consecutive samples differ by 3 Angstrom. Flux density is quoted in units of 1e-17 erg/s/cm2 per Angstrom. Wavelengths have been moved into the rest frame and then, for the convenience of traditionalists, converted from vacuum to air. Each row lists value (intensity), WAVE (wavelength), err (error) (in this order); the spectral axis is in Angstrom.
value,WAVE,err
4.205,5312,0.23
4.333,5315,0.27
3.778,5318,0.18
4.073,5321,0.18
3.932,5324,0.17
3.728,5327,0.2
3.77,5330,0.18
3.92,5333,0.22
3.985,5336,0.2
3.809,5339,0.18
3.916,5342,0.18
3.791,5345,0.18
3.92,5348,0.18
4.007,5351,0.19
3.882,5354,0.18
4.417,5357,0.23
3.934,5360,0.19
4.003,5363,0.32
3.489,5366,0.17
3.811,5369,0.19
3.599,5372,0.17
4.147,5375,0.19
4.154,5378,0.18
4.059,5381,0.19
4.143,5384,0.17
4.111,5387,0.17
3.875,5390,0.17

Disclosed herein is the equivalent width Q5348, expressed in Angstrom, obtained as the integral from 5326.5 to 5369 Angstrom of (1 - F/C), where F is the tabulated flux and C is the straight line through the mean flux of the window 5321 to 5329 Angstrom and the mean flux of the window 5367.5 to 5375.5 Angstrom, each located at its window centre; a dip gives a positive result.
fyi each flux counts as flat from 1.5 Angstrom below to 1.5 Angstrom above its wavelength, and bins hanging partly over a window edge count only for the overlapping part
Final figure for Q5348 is -0.6 Angstrom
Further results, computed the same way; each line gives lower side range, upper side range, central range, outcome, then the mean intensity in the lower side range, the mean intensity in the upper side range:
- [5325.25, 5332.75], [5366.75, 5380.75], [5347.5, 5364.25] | -0.7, 3.78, 3.92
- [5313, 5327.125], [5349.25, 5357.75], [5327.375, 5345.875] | 0.8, 4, 4.07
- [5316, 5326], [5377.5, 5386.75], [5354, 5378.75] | 0.8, 3.94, 4.11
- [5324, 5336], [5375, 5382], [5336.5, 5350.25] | 0.2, 3.84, 4.12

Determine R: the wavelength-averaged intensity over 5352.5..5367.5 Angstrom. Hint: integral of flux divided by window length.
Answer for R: 3.94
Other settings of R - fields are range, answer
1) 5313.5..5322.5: 4.06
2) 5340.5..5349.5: 3.88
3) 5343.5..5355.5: 3.9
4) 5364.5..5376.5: 3.76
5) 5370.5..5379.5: 3.97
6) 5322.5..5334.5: 3.84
